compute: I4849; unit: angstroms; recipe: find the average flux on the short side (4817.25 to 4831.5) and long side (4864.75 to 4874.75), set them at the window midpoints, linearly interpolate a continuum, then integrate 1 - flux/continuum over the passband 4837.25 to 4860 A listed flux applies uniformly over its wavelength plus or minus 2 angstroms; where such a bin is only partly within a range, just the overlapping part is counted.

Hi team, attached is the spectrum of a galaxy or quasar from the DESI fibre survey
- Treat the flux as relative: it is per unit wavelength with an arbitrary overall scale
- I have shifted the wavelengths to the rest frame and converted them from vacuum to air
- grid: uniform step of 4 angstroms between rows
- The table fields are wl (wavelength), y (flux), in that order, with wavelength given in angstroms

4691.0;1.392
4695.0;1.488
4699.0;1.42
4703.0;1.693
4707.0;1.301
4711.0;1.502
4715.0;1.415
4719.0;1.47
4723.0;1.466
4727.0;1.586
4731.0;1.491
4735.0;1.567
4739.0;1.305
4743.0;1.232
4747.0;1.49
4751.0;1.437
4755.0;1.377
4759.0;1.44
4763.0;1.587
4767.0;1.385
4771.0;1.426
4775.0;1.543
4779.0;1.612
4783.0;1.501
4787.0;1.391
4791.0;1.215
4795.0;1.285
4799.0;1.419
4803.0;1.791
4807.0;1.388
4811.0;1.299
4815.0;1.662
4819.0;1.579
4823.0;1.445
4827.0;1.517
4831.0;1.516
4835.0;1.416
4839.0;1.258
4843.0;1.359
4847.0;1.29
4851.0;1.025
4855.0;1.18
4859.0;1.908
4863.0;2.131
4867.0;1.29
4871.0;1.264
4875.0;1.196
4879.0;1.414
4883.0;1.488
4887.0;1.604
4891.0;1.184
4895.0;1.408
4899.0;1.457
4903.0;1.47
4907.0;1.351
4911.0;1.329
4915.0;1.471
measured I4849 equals 1.23 angstroms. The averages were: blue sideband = 1.51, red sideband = 1.28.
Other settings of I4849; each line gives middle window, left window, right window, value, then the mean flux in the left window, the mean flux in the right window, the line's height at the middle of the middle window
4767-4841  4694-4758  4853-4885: 0.6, 1.45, 1.48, 1.47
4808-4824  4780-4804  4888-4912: -0.9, 1.43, 1.38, 1.42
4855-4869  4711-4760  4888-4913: -3.0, 1.44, 1.38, 1.39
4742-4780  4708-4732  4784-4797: -2.0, 1.48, 1.31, 1.38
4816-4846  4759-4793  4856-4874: 1.9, 1.46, 1.6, 1.54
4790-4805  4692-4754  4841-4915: -0.1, 1.46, 1.41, 1.43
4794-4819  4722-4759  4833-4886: -1.2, 1.44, 1.41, 1.42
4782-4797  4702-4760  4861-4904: 1.1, 1.45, 1.45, 1.45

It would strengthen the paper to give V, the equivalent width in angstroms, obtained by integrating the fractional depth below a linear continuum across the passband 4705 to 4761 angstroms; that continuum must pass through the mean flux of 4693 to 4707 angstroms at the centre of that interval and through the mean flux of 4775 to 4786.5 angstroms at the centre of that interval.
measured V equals 2.9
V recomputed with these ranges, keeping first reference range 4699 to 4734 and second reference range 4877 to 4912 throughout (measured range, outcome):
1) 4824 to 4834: -0.4 angstroms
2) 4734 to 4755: 1.2 angstroms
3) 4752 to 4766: 0.1 angstroms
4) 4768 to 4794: 0.4 angstroms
